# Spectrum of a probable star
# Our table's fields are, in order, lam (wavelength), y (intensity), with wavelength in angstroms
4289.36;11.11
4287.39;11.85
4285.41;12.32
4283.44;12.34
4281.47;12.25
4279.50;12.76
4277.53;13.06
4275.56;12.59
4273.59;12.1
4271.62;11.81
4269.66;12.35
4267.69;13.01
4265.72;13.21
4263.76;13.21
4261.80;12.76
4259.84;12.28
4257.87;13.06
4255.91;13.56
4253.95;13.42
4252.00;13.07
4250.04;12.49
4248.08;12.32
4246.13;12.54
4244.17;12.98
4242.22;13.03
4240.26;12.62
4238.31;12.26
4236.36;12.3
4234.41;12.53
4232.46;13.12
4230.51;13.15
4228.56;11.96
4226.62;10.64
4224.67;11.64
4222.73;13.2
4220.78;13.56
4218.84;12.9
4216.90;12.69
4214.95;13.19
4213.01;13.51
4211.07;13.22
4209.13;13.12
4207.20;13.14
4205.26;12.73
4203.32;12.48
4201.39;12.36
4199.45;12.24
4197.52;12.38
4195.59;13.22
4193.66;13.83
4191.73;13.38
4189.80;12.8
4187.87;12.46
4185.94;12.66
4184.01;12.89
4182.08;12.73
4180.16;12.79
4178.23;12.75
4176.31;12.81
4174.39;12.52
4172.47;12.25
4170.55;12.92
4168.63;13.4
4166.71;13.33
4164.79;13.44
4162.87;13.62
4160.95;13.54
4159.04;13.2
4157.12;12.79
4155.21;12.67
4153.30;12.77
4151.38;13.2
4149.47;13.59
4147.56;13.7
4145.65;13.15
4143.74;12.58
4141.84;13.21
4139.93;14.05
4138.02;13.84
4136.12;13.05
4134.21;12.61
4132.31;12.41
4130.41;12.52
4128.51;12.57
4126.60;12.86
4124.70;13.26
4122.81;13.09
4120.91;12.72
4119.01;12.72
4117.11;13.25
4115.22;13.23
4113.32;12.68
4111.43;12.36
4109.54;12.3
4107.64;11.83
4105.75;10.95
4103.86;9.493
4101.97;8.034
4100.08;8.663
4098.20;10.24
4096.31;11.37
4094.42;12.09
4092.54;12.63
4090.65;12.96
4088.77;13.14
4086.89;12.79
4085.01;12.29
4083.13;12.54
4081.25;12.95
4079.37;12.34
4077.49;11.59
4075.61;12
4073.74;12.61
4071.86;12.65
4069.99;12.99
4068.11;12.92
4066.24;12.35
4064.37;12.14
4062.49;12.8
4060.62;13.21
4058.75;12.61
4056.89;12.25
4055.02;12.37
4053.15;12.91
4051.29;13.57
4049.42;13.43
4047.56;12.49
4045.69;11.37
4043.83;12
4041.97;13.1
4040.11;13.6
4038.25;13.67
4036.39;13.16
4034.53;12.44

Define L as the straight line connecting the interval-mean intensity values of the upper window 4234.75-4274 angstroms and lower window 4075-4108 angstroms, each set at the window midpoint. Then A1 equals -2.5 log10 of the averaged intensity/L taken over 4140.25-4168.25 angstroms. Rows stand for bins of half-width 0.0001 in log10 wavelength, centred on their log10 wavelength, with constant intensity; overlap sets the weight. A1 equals -0.106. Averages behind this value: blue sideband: 11.5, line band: 13.2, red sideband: 12.7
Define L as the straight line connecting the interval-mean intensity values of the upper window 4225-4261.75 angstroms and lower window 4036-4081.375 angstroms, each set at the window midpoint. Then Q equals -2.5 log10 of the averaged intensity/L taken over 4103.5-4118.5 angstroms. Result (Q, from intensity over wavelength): 0.046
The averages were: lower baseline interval 12.7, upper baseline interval 12.6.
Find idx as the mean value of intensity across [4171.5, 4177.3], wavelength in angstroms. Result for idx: 12.5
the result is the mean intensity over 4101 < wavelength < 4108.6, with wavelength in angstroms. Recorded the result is 10.1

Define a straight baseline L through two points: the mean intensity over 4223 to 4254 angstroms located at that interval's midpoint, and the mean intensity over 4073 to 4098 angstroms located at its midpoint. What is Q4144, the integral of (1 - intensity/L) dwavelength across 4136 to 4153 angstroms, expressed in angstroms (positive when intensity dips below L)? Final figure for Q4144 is -1.3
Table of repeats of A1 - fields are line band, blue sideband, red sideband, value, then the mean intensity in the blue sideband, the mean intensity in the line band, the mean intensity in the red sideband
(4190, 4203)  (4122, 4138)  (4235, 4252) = -0.015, 12.9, 12.9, 12.6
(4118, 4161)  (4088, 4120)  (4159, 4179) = -0.053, 11.6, 13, 13.1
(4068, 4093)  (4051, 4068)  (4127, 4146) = 0.015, 12.7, 12.6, 13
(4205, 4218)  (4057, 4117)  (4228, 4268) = -0.039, 12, 13.1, 12.8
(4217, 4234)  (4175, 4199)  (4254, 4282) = 0.024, 12.9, 12.5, 12.7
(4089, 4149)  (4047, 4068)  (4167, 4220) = 0.044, 12.8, 12.3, 12.9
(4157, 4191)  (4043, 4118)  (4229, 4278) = -0.040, 12.2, 12.9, 12.7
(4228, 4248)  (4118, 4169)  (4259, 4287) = 0.005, 13.1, 12.6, 12.6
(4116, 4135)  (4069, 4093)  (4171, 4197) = -0.010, 12.6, 12.8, 12.8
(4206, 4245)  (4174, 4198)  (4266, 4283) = -0.002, 12.9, 12.7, 12.5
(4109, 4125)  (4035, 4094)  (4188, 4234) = -0.011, 12.7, 12.8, 12.8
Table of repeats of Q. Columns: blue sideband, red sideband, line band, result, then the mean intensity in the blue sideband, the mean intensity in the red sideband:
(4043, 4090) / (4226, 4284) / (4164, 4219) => -0.02 mag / 12.6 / 12.6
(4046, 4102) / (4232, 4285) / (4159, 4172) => -0.07 mag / 12.3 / 12.7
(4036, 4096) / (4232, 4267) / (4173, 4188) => 0.00 mag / 12.7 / 12.8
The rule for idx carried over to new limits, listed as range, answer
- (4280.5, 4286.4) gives 12.3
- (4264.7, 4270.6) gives 12.9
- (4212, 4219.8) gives 13.1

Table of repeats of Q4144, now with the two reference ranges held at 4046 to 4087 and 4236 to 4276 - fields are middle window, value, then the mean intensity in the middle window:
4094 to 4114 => 2.80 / 10.9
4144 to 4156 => -0.47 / 13.1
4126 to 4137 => -0.02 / 12.7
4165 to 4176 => -0.22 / 12.9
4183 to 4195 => -0.31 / 13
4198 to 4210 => 0.02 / 12.7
